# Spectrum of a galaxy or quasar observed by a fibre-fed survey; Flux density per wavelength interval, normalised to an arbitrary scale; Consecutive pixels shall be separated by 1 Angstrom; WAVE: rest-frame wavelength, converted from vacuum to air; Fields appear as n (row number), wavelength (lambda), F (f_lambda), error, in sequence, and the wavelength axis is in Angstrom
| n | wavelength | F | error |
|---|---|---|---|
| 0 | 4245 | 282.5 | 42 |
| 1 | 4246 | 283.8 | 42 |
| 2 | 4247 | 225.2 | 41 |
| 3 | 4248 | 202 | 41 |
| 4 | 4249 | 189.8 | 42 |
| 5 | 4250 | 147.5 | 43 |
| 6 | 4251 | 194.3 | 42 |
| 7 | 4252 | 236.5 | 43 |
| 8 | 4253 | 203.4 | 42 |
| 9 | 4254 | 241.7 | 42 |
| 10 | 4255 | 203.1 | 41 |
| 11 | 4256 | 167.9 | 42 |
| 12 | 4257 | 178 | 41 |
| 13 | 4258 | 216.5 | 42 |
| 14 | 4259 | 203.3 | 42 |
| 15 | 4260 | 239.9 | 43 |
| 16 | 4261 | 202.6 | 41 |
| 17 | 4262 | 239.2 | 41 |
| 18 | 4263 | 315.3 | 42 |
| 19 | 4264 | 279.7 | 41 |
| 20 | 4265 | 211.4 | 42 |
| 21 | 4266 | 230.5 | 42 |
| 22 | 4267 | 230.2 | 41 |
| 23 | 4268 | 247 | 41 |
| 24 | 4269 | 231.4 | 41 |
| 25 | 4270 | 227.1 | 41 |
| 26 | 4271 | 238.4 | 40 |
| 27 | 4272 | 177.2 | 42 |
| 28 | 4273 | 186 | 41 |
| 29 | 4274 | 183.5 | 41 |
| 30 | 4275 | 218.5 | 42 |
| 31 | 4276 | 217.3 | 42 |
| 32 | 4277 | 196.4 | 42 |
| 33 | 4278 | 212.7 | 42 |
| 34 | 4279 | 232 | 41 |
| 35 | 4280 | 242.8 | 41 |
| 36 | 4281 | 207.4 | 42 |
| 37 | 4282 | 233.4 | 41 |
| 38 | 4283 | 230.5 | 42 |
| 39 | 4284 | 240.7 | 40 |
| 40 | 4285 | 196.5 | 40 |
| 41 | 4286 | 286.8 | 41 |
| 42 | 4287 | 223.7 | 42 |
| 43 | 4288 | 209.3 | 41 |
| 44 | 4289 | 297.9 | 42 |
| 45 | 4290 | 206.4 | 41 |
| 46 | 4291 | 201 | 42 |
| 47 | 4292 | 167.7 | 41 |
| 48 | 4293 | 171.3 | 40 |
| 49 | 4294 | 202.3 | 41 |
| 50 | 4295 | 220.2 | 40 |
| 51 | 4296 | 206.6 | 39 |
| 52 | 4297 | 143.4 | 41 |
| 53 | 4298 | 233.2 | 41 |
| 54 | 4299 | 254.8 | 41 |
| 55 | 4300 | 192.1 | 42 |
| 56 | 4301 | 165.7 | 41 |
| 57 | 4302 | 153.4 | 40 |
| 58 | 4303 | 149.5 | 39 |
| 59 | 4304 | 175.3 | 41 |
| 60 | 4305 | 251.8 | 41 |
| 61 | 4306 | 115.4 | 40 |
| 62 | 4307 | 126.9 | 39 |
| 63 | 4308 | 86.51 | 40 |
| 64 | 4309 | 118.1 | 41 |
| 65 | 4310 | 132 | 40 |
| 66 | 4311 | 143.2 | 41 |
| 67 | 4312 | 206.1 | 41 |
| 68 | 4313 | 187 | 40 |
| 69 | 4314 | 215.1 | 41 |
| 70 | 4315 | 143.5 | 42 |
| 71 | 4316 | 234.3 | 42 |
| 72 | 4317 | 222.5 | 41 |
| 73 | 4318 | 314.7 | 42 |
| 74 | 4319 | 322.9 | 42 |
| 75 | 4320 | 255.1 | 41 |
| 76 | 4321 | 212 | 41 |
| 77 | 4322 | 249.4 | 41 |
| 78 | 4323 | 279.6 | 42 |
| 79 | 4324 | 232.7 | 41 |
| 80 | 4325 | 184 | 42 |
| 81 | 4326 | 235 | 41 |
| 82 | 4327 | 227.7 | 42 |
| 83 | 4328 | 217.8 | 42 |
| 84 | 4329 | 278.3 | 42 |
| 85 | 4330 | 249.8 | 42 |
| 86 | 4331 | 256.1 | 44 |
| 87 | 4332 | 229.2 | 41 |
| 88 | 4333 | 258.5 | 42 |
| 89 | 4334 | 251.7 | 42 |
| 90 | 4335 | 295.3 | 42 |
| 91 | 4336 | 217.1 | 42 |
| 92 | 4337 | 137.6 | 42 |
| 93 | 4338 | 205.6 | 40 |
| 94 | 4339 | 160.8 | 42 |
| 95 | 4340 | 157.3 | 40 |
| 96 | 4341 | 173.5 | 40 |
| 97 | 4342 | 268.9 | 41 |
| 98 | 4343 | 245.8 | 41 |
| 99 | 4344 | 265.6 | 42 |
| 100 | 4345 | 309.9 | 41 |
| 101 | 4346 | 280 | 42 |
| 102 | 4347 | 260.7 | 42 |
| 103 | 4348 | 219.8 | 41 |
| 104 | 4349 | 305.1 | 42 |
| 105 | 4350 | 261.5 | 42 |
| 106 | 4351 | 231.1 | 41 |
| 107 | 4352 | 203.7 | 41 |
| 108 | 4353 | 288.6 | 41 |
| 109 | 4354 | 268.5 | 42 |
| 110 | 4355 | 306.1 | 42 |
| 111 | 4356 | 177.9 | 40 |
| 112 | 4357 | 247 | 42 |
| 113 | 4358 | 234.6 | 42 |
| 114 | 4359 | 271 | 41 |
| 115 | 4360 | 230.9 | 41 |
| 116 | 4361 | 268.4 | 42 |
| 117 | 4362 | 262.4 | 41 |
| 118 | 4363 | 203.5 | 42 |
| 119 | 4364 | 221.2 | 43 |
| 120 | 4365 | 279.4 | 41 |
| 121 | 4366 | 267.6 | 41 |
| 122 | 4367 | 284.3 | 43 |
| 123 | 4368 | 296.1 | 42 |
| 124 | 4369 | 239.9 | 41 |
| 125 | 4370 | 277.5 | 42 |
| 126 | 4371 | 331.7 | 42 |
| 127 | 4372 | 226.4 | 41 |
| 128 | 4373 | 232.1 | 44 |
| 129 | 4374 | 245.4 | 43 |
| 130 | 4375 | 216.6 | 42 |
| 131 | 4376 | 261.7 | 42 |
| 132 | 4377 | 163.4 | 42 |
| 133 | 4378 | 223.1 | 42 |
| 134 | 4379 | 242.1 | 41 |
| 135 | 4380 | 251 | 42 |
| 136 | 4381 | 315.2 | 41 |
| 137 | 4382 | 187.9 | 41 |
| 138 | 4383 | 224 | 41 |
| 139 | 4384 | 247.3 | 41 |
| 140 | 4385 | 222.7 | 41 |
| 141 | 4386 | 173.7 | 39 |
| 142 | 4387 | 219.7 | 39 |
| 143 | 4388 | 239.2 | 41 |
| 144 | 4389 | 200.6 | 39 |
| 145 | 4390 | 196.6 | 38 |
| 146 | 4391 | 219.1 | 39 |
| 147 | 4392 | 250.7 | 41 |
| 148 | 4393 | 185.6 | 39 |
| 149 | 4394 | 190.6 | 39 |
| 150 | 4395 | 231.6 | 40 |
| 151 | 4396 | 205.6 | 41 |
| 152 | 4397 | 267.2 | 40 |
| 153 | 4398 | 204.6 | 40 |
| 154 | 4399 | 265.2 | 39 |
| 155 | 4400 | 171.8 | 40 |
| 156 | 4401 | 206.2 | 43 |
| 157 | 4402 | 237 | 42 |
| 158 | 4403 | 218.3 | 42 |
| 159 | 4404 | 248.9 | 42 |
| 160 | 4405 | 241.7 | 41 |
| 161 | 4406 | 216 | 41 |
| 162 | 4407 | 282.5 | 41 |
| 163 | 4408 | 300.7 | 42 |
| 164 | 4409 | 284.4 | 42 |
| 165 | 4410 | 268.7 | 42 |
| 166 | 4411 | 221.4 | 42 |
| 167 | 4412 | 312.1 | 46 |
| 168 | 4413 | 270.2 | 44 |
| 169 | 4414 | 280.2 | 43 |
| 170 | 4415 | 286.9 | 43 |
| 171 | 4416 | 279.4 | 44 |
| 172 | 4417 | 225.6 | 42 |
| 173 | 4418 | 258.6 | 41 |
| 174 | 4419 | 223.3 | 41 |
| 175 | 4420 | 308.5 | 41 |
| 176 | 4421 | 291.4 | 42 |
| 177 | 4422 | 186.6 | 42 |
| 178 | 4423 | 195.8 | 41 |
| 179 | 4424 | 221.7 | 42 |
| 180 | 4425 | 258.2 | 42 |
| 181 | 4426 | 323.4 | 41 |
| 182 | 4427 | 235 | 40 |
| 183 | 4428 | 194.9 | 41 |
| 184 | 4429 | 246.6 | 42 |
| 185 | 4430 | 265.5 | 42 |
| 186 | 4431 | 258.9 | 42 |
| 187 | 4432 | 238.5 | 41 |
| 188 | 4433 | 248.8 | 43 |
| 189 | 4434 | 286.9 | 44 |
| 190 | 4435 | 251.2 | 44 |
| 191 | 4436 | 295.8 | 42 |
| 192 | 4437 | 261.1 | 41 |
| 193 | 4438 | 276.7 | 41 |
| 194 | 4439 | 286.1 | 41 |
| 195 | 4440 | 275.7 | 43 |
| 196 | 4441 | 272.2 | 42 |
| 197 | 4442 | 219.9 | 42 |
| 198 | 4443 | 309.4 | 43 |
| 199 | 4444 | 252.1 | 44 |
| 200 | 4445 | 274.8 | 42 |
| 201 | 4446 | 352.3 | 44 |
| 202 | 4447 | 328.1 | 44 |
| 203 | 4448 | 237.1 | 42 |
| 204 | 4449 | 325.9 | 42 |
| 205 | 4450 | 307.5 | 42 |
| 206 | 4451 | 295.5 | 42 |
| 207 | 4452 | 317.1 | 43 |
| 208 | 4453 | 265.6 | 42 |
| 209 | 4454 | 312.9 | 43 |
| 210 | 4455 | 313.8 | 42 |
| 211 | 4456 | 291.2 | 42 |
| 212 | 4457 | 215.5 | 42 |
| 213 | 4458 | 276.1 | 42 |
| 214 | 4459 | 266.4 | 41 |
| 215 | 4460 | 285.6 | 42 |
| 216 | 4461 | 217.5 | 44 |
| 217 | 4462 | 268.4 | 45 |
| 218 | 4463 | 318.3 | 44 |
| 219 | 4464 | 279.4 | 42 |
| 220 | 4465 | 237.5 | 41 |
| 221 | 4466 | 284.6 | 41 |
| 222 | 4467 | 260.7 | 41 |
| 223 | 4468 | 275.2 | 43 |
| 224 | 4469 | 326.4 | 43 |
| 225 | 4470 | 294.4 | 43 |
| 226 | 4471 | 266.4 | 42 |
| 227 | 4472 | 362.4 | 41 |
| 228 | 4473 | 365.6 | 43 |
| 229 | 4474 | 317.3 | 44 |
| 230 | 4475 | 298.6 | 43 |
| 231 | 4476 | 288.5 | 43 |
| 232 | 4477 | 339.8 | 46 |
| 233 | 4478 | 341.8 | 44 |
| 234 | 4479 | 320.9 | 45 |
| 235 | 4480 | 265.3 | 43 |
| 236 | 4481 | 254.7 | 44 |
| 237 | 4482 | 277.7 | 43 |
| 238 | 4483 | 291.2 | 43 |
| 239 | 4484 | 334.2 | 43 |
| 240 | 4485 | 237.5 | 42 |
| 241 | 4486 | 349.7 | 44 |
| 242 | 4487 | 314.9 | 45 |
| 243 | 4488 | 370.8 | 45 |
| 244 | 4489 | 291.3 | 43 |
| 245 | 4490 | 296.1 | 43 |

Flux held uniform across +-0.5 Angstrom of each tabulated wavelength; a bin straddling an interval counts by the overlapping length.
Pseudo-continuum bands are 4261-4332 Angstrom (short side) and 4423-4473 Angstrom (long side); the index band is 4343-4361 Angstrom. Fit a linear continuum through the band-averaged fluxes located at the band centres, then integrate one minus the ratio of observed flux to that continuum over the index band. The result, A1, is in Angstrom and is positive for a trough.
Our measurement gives -1.5 Angstrom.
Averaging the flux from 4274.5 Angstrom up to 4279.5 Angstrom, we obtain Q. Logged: 215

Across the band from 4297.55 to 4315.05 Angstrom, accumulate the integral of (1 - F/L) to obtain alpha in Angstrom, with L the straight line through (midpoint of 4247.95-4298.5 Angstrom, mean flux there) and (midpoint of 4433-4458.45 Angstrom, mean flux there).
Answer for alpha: 4.51 Angstrom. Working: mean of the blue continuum 216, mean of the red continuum 283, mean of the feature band 170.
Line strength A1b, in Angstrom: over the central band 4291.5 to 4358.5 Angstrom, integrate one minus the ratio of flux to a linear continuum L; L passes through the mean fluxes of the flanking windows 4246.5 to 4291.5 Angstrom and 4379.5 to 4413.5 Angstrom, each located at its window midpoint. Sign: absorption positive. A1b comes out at 2.6 Angstrom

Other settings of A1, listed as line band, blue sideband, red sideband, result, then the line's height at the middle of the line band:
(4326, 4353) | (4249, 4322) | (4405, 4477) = -0.8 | 232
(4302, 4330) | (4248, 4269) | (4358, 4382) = 3.7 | 235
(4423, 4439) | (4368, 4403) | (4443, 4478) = 0.7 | 268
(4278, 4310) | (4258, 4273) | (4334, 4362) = 5.1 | 235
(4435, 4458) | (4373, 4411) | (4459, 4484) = -0.9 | 274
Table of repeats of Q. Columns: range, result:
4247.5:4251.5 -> 183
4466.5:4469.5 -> 287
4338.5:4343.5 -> 201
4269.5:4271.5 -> 233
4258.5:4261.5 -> 215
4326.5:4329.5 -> 241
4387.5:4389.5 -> 220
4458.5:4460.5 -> 276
